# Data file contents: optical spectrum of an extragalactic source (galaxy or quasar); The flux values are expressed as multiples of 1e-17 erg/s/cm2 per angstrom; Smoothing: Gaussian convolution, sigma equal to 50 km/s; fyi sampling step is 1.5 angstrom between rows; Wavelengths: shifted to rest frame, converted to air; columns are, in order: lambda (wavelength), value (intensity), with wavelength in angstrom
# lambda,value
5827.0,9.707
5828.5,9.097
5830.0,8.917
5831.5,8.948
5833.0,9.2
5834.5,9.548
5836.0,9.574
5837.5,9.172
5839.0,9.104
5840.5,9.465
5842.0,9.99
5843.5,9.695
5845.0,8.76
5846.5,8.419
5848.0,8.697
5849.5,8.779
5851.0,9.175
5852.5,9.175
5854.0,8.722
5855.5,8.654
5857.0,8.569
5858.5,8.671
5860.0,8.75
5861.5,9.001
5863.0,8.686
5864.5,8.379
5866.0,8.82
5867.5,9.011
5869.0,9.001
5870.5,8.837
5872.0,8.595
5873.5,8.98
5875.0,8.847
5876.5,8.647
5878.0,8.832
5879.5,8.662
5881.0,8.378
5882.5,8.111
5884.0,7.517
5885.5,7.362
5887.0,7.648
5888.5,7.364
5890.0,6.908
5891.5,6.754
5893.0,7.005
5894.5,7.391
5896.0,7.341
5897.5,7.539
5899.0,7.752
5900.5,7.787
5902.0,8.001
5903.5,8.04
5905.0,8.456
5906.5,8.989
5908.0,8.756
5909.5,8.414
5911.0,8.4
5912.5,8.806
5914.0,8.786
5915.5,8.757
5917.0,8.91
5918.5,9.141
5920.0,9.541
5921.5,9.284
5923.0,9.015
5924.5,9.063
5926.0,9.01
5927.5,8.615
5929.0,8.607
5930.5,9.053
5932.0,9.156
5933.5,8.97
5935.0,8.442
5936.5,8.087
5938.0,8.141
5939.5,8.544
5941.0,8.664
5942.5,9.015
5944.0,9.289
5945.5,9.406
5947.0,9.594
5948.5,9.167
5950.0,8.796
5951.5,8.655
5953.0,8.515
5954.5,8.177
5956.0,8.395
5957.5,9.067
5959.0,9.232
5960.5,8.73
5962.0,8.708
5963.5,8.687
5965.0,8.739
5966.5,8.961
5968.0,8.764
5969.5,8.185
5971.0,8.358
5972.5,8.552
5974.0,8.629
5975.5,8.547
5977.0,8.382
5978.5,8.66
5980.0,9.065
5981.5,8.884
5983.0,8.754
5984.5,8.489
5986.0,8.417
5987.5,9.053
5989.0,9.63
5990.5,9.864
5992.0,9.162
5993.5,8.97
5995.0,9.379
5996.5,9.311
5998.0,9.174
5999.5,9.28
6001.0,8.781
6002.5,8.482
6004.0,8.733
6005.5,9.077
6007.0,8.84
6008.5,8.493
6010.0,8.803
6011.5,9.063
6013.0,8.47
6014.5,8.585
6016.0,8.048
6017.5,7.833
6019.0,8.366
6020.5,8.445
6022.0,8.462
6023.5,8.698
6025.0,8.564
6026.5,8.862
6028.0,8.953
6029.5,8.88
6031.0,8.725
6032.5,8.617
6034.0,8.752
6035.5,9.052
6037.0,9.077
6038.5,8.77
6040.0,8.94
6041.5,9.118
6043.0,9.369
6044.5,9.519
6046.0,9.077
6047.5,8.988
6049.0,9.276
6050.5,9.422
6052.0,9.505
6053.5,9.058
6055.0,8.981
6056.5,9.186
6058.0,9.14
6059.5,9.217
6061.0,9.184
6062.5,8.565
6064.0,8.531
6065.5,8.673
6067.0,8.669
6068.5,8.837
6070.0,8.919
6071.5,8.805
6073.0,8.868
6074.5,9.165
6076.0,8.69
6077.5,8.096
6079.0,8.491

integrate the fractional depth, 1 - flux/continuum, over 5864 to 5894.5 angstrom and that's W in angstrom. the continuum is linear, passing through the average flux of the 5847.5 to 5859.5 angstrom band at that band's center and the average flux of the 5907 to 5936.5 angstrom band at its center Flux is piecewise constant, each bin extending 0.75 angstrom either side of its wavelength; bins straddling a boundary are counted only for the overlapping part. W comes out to 2.3 angstrom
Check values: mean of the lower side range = 8.81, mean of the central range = 8.16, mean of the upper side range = 8.86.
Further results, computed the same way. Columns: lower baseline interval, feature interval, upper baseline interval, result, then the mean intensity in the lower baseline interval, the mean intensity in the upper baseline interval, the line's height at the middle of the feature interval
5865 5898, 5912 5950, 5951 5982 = -2.28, 8.08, 8.66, 8.42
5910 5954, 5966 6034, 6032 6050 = 1.71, 8.87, 9.06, 8.99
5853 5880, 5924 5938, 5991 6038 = 0.05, 8.76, 8.78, 8.77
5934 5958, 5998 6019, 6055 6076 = 0.39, 8.75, 8.9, 8.83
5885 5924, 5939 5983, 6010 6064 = -1.58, 8.17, 8.87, 8.47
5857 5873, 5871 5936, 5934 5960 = 3.03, 8.77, 8.78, 8.77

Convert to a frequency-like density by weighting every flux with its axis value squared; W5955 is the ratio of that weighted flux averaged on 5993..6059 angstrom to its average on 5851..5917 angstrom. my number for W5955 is 1.1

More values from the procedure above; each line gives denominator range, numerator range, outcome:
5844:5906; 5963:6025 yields 1.10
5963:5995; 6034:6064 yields 1.06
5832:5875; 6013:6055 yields 1.05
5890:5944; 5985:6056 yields 1.09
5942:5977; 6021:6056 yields 1.05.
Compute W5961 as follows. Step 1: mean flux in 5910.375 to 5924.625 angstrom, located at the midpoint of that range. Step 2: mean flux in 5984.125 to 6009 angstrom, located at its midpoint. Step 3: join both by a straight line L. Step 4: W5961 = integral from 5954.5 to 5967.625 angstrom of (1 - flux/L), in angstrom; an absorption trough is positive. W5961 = 0.3 angstrom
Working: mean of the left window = 8.97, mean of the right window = 9.02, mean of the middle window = 8.78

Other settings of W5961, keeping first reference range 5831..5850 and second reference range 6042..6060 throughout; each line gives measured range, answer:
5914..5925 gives 0.1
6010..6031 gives 1.5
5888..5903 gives 2.9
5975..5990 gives 0.7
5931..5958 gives 1.2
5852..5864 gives 0.6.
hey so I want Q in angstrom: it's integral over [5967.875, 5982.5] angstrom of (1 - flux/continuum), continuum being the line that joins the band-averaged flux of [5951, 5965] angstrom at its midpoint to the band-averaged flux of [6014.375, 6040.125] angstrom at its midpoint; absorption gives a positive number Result 0.1 angstrom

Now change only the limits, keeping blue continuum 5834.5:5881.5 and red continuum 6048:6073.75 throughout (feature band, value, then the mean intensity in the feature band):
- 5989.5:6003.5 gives -0.3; 9.16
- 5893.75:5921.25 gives 1.7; 8.39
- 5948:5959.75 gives 0.3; 8.74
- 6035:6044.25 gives -0.1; 9.08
